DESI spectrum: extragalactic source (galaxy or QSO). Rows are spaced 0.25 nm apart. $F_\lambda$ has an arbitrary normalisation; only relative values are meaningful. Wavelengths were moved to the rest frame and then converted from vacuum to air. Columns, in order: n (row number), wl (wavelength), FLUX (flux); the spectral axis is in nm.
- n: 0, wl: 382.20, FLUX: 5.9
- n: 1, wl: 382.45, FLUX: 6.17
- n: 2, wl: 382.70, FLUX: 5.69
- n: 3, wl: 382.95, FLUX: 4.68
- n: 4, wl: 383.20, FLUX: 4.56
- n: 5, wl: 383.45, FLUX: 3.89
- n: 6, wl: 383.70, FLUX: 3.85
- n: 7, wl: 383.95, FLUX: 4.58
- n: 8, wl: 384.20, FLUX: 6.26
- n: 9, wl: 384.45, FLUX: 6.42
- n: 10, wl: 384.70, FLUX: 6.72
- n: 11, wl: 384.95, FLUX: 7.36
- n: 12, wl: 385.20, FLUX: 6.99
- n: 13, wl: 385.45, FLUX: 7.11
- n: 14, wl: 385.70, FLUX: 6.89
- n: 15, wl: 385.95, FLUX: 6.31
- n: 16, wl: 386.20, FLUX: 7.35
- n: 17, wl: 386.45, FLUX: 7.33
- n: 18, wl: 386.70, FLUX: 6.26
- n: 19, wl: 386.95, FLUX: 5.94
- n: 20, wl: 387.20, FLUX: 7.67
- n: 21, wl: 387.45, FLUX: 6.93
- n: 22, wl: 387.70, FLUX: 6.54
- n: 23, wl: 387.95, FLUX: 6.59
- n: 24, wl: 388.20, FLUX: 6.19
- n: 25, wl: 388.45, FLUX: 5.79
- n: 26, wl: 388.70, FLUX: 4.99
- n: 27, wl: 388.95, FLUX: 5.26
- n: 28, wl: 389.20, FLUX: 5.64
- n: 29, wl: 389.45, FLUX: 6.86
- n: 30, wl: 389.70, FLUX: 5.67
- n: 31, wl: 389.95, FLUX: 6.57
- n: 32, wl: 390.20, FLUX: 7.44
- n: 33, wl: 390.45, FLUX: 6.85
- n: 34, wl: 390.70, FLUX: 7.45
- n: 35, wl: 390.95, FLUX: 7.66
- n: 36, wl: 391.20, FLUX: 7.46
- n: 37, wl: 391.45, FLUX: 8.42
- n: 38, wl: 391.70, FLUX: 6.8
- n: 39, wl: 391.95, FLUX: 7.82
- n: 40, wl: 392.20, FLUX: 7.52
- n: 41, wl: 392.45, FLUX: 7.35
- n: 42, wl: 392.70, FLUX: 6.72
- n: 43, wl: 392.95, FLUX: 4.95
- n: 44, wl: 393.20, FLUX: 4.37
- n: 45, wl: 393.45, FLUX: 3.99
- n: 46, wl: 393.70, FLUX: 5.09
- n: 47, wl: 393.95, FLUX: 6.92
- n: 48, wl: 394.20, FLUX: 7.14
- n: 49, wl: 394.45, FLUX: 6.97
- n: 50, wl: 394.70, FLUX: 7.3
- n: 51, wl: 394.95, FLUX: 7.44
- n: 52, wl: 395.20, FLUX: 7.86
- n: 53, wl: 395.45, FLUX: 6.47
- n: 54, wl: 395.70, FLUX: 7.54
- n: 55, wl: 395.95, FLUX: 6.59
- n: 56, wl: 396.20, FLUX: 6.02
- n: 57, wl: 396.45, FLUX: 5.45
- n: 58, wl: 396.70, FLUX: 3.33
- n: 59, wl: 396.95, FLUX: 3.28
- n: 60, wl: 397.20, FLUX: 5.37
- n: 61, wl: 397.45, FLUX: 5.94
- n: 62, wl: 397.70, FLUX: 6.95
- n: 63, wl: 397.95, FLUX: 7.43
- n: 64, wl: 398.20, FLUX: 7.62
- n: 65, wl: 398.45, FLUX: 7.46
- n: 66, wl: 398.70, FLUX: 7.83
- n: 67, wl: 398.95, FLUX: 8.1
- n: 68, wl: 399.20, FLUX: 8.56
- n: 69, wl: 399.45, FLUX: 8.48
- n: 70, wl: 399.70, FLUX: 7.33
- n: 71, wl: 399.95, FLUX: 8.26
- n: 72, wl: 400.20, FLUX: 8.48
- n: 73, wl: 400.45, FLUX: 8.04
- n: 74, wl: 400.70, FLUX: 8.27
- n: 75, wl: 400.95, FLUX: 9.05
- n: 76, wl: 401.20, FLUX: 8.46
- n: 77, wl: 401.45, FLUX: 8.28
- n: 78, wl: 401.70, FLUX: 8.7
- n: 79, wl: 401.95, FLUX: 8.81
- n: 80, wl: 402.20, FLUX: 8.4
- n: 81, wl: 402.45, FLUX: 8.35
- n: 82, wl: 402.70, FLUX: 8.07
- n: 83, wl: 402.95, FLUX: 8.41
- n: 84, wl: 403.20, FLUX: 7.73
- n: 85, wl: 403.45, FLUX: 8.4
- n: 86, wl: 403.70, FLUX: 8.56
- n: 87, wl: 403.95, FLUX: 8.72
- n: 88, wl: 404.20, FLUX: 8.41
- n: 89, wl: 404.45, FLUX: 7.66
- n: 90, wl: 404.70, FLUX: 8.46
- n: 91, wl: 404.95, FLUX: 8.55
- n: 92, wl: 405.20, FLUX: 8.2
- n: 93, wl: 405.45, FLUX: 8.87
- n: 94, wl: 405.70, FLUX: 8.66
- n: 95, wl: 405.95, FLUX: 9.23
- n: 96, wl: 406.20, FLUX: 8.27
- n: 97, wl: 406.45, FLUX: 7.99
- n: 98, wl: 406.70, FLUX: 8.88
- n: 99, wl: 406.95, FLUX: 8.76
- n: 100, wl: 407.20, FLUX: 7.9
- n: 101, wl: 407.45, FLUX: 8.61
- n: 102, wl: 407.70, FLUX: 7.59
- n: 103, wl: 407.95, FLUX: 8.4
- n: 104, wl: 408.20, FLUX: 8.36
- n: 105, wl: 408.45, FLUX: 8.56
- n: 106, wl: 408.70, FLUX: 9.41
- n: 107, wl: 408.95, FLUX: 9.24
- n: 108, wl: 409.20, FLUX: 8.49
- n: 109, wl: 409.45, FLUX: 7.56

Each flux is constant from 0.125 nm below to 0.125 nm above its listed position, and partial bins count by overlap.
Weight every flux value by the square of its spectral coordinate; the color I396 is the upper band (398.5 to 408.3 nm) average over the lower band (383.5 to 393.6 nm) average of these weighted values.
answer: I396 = 1.4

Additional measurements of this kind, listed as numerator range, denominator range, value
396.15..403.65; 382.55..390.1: 1.32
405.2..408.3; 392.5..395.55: 1.43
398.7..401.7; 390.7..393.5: 1.28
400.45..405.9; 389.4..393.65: 1.34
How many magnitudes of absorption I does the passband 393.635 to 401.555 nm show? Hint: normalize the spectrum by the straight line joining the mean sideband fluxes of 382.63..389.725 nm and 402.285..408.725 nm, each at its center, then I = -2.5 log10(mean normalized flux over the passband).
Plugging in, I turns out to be 0.05 mag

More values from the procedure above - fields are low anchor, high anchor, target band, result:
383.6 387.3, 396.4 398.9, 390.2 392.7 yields -0.178 mag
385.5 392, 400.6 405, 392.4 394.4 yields 0.245 mag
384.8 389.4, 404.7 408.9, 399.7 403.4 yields -0.047 mag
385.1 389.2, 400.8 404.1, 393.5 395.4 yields 0.092 mag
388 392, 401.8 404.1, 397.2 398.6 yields 0.115 mag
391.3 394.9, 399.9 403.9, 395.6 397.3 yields 0.330 mag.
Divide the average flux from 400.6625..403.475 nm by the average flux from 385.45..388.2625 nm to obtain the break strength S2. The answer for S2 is 1.25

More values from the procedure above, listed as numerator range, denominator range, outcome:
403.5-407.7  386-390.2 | 1.33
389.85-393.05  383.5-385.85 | 1.16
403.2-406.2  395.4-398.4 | 1.41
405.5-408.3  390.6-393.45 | 1.24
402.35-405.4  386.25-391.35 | 1.26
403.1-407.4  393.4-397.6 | 1.39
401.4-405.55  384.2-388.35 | 1.24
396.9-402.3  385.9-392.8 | 1.14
